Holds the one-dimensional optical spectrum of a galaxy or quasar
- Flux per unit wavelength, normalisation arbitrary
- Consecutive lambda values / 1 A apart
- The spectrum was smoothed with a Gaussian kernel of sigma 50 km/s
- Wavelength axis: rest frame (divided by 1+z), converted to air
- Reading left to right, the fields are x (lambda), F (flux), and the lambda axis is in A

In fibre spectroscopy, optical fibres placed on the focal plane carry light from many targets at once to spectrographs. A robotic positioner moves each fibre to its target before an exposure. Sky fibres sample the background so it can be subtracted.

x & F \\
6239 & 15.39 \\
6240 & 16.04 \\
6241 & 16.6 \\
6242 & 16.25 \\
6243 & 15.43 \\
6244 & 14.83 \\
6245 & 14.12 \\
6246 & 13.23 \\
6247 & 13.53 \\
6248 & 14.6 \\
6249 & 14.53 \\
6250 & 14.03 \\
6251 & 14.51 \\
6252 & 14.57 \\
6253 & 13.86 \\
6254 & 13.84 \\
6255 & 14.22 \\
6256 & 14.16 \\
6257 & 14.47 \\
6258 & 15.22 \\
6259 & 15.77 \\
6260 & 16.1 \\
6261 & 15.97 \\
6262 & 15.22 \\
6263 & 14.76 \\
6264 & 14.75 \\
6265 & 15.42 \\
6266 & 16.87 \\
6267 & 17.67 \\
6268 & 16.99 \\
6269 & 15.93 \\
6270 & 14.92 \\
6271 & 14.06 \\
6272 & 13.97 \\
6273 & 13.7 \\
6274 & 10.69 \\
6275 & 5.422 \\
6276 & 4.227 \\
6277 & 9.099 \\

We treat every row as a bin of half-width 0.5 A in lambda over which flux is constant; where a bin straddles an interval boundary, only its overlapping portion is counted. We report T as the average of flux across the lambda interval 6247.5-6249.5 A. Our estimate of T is 14.6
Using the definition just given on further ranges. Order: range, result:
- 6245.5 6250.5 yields 14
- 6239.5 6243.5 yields 16.1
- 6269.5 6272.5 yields 14.3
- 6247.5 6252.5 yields 14.4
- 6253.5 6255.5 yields 14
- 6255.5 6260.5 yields 15.1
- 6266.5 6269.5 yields 16.9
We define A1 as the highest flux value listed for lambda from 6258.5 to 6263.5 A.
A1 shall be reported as 16.1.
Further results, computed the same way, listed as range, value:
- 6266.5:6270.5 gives 17.67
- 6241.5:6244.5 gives 16.25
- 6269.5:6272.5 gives 14.92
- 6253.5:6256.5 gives 14.22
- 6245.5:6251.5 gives 14.6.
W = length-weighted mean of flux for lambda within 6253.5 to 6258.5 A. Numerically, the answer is 14.4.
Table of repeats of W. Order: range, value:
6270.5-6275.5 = 11.6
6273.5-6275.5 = 8.06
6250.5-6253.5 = 14.3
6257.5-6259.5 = 15.5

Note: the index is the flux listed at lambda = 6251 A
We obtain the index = 14.51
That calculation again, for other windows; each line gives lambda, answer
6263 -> 14.76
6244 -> 14.83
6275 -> 5.422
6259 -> 15.77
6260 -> 16.1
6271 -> 14.06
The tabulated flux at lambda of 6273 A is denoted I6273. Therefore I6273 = 13.7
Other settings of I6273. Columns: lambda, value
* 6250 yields 14.03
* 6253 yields 13.86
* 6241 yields 16.6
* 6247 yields 13.53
